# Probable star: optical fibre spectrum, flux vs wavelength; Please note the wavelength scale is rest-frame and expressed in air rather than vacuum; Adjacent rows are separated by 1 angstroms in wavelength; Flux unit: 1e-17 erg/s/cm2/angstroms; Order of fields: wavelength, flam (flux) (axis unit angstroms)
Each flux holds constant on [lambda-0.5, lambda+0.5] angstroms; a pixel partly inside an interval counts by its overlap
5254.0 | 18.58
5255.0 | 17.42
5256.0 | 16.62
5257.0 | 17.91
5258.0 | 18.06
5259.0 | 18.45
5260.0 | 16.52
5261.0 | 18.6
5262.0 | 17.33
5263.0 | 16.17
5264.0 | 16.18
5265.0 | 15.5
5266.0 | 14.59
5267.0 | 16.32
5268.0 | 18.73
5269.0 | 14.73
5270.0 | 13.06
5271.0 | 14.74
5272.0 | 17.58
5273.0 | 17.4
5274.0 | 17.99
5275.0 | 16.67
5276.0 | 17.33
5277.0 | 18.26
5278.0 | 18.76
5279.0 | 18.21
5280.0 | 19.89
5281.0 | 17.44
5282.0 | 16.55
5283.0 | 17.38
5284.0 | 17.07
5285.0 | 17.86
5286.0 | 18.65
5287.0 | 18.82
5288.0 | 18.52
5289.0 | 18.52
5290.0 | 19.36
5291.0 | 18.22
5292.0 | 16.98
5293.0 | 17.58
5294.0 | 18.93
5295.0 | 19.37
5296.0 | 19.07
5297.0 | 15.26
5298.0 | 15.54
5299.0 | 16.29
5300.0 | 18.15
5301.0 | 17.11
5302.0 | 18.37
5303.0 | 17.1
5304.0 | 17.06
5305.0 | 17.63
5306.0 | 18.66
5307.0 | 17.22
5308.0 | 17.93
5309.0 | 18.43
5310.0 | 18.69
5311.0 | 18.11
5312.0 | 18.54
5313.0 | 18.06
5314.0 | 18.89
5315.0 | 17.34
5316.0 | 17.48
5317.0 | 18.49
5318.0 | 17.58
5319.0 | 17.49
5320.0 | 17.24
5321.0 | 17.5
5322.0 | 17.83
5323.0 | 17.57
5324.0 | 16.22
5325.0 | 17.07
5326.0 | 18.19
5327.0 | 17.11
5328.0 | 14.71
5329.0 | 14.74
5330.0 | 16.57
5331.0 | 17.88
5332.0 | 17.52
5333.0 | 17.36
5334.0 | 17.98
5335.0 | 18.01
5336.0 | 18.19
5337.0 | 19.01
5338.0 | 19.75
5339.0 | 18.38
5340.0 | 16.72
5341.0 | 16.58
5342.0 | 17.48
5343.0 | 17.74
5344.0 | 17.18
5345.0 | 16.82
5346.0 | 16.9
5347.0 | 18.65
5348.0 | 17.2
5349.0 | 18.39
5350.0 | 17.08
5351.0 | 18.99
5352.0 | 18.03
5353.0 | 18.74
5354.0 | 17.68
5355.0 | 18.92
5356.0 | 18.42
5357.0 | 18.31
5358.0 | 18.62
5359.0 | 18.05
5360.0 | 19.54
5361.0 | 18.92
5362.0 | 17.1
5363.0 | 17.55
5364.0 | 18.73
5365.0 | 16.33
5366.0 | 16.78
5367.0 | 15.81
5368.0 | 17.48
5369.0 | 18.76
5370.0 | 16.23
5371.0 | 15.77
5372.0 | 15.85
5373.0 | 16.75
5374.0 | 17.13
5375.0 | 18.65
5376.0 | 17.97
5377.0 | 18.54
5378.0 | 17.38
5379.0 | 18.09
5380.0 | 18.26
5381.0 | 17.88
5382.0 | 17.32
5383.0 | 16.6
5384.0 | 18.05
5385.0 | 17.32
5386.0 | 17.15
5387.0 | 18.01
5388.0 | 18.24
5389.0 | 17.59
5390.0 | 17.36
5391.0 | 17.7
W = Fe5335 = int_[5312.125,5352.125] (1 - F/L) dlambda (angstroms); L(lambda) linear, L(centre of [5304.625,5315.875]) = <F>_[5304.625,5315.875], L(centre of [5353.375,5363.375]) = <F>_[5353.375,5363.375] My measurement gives 1.45 angstroms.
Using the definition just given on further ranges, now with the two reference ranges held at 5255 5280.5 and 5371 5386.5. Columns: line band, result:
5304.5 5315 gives -0.6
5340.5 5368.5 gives -0.7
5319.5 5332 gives 0.3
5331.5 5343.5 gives -0.4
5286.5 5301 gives -0.6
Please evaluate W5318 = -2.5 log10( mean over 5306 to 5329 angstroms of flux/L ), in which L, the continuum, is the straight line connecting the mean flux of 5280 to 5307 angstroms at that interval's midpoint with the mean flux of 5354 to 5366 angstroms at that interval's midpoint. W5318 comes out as 0.02 mag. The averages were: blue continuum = 17.8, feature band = 17.6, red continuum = 18.1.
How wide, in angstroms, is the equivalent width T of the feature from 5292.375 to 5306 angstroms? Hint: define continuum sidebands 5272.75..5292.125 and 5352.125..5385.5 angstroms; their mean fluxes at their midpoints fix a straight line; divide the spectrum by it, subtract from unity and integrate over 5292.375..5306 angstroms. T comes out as 0.3 angstroms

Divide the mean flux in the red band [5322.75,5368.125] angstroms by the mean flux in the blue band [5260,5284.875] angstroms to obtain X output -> 1.04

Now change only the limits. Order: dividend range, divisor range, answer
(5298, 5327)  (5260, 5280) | 1.05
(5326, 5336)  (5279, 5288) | 0.94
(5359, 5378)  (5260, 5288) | 1.02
